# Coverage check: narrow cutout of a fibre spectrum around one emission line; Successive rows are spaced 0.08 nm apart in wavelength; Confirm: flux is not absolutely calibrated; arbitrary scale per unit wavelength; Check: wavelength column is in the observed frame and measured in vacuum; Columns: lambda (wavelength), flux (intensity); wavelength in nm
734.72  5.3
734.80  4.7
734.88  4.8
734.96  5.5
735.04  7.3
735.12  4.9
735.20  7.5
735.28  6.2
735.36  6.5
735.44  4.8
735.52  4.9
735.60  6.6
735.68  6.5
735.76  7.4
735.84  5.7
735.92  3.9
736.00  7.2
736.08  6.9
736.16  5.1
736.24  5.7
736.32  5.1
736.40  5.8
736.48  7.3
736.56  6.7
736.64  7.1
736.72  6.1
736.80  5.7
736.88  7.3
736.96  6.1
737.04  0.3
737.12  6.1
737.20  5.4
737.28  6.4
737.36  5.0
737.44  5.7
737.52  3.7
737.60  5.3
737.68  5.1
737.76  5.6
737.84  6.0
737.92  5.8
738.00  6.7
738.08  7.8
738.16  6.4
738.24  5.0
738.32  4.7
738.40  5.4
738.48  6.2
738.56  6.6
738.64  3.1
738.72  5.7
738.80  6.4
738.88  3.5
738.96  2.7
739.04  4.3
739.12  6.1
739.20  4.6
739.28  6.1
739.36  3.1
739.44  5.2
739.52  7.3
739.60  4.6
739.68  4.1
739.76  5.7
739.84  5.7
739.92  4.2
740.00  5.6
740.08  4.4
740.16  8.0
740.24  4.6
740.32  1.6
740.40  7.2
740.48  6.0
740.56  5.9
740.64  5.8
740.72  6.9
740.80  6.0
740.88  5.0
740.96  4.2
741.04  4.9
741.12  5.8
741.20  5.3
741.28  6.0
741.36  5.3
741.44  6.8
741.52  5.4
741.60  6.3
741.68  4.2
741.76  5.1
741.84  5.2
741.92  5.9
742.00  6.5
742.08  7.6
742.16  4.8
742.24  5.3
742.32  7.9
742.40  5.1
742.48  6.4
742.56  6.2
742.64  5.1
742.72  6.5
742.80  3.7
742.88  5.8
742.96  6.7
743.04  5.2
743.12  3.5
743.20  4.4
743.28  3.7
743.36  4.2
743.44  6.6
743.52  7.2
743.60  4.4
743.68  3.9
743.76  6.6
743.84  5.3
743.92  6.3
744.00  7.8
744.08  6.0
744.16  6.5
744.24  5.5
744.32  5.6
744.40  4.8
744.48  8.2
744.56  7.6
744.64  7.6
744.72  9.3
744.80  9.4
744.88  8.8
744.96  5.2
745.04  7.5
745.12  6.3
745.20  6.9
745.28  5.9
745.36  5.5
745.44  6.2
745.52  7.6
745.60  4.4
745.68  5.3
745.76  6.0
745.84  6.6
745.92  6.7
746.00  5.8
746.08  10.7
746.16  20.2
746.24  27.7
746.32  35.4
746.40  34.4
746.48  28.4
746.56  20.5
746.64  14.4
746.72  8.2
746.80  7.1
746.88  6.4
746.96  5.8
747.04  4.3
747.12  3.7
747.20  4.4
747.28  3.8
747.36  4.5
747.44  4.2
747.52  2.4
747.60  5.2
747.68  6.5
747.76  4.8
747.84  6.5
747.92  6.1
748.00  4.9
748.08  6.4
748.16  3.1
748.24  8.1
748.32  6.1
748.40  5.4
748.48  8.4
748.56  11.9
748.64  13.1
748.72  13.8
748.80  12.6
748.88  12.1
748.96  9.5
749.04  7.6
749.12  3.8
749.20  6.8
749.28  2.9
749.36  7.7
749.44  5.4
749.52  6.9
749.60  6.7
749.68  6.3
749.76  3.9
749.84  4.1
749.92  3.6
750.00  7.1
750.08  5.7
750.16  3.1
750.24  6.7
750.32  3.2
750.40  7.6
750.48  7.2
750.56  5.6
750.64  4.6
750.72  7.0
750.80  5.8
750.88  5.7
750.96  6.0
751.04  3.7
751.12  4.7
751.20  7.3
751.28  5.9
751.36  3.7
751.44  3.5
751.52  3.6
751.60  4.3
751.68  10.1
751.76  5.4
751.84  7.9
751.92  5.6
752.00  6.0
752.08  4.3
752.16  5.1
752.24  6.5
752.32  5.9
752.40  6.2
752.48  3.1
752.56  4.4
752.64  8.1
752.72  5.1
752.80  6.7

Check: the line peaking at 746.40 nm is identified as H-alpha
